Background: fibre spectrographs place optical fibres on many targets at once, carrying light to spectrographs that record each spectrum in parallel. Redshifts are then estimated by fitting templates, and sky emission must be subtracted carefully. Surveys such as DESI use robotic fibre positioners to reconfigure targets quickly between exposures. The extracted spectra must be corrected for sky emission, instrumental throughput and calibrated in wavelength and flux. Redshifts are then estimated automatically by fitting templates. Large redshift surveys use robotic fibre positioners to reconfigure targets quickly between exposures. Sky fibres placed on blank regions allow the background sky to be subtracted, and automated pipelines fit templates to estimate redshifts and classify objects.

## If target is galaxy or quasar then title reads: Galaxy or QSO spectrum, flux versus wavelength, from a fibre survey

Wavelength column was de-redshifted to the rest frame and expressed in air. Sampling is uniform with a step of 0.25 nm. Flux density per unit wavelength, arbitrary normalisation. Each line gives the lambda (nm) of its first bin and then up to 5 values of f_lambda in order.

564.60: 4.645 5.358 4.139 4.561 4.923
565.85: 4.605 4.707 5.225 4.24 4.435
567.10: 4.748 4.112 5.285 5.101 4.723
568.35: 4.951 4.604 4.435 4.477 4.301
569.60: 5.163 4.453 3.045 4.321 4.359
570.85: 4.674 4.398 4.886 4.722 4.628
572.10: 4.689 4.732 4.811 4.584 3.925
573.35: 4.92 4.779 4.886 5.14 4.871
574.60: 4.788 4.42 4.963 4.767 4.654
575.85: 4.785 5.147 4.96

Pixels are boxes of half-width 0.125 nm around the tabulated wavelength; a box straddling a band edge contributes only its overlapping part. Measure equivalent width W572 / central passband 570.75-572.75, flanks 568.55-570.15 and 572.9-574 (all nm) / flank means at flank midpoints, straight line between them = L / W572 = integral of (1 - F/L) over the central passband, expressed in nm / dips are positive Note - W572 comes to -0.07 nm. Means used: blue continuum 4.4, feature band 4.69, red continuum 4.64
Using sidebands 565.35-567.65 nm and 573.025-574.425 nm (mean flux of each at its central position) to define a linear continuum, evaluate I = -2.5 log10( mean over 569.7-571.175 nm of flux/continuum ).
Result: 0.12 mag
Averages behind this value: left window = 4.67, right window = 4.78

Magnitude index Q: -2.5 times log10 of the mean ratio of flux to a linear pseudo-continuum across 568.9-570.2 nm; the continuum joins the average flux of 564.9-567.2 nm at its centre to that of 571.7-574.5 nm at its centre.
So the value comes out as 0.09 mag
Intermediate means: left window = 4.64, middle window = 4.32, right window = 4.72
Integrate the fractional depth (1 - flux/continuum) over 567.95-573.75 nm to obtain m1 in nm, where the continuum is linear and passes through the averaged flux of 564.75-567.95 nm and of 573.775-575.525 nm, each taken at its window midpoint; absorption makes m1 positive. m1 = 0.27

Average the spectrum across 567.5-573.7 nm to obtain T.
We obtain 4.6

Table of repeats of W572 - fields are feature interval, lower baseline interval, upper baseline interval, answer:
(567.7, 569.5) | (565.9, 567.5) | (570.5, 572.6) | -0.02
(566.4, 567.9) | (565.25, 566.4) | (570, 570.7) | -0.04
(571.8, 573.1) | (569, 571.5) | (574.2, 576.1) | -0.01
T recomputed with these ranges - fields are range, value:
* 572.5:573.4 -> 4.52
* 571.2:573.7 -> 4.66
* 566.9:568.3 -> 4.78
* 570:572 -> 4.4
